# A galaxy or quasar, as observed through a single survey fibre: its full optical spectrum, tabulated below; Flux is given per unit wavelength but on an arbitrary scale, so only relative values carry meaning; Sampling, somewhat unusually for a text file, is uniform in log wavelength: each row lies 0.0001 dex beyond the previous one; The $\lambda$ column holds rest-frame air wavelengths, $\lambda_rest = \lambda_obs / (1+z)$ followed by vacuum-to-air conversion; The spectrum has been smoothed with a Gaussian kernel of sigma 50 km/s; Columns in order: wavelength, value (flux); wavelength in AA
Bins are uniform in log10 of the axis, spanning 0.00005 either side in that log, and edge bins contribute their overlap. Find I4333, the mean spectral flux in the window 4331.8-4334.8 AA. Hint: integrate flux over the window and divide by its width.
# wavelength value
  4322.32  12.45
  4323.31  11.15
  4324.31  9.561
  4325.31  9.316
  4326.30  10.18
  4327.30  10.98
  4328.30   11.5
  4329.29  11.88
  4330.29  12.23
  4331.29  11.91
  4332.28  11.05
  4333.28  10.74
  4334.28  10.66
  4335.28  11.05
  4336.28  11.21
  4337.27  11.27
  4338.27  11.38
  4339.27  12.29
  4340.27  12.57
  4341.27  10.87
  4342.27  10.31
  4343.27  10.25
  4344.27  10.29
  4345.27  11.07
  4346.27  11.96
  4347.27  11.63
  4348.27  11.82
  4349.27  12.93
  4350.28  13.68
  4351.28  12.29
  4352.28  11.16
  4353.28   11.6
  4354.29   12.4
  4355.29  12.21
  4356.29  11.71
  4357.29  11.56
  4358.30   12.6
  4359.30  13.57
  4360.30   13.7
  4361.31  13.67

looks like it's 10.8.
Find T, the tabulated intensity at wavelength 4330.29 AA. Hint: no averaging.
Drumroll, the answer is 12.23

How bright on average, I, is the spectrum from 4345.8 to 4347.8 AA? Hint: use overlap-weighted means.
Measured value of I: 11.8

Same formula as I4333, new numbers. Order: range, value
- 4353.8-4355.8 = 12.3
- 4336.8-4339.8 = 11.6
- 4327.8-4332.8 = 11.7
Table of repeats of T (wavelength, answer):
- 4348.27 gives 11.82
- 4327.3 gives 10.98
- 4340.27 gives 12.57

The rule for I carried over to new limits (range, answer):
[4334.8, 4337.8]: 11.2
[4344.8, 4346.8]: 11.5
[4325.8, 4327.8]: 10.6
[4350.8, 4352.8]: 11.7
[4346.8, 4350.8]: 12.5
